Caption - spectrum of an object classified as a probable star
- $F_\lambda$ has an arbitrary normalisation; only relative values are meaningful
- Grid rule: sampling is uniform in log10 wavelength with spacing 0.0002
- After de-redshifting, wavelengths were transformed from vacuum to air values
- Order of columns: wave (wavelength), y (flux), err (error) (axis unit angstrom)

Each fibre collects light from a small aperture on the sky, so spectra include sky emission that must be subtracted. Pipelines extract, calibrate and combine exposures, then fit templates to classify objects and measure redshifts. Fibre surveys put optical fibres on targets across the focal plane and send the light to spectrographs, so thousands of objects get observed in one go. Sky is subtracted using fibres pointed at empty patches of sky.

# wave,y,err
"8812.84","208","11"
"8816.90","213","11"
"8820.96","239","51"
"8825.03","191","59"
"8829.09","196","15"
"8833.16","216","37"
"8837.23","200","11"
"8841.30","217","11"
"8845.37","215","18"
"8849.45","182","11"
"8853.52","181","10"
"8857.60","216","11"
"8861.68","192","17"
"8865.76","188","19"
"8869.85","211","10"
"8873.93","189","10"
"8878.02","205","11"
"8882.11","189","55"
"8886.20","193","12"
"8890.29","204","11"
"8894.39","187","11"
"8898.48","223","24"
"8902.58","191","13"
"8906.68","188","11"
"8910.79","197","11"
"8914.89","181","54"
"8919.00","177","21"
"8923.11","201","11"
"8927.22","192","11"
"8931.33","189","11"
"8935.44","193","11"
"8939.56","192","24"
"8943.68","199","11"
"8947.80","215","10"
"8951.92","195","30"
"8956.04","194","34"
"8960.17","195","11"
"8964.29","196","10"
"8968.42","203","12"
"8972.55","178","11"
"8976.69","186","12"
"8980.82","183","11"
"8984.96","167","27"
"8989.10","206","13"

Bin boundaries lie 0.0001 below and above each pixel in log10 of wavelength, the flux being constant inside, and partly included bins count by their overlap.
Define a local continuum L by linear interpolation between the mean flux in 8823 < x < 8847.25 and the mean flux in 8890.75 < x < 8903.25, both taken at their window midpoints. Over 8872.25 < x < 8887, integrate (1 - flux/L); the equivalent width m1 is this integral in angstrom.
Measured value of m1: 0.6 angstrom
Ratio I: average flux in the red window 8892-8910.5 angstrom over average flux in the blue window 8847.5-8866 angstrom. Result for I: 1.0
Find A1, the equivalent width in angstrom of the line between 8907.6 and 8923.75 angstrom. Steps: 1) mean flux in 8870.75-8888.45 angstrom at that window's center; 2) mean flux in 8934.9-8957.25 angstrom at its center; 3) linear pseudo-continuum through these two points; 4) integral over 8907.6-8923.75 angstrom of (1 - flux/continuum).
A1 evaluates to 0.7 angstrom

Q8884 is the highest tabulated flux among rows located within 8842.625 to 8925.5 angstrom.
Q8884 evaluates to 223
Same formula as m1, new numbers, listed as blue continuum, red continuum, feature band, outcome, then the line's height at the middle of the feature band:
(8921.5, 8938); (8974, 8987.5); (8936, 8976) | -2.05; 186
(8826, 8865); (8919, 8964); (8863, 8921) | 1.14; 198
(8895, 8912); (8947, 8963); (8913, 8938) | 1.22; 199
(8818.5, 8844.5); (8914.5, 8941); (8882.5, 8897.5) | 0.12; 198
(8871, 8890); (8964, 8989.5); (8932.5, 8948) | -0.59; 190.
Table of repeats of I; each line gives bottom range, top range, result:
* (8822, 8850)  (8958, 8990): 0.92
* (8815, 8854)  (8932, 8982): 0.94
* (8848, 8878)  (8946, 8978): 1.00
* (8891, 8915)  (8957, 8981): 0.97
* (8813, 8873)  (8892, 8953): 0.95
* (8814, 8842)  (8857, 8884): 0.94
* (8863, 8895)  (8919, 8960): 1.00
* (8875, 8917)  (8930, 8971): 1.01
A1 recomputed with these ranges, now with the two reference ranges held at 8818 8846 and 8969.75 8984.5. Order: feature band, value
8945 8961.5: -1.2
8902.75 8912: 0.2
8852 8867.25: 0.7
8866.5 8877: 0.2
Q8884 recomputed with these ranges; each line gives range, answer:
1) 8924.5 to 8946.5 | 199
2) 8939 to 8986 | 215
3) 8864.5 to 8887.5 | 211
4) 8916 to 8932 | 201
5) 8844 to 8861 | 216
